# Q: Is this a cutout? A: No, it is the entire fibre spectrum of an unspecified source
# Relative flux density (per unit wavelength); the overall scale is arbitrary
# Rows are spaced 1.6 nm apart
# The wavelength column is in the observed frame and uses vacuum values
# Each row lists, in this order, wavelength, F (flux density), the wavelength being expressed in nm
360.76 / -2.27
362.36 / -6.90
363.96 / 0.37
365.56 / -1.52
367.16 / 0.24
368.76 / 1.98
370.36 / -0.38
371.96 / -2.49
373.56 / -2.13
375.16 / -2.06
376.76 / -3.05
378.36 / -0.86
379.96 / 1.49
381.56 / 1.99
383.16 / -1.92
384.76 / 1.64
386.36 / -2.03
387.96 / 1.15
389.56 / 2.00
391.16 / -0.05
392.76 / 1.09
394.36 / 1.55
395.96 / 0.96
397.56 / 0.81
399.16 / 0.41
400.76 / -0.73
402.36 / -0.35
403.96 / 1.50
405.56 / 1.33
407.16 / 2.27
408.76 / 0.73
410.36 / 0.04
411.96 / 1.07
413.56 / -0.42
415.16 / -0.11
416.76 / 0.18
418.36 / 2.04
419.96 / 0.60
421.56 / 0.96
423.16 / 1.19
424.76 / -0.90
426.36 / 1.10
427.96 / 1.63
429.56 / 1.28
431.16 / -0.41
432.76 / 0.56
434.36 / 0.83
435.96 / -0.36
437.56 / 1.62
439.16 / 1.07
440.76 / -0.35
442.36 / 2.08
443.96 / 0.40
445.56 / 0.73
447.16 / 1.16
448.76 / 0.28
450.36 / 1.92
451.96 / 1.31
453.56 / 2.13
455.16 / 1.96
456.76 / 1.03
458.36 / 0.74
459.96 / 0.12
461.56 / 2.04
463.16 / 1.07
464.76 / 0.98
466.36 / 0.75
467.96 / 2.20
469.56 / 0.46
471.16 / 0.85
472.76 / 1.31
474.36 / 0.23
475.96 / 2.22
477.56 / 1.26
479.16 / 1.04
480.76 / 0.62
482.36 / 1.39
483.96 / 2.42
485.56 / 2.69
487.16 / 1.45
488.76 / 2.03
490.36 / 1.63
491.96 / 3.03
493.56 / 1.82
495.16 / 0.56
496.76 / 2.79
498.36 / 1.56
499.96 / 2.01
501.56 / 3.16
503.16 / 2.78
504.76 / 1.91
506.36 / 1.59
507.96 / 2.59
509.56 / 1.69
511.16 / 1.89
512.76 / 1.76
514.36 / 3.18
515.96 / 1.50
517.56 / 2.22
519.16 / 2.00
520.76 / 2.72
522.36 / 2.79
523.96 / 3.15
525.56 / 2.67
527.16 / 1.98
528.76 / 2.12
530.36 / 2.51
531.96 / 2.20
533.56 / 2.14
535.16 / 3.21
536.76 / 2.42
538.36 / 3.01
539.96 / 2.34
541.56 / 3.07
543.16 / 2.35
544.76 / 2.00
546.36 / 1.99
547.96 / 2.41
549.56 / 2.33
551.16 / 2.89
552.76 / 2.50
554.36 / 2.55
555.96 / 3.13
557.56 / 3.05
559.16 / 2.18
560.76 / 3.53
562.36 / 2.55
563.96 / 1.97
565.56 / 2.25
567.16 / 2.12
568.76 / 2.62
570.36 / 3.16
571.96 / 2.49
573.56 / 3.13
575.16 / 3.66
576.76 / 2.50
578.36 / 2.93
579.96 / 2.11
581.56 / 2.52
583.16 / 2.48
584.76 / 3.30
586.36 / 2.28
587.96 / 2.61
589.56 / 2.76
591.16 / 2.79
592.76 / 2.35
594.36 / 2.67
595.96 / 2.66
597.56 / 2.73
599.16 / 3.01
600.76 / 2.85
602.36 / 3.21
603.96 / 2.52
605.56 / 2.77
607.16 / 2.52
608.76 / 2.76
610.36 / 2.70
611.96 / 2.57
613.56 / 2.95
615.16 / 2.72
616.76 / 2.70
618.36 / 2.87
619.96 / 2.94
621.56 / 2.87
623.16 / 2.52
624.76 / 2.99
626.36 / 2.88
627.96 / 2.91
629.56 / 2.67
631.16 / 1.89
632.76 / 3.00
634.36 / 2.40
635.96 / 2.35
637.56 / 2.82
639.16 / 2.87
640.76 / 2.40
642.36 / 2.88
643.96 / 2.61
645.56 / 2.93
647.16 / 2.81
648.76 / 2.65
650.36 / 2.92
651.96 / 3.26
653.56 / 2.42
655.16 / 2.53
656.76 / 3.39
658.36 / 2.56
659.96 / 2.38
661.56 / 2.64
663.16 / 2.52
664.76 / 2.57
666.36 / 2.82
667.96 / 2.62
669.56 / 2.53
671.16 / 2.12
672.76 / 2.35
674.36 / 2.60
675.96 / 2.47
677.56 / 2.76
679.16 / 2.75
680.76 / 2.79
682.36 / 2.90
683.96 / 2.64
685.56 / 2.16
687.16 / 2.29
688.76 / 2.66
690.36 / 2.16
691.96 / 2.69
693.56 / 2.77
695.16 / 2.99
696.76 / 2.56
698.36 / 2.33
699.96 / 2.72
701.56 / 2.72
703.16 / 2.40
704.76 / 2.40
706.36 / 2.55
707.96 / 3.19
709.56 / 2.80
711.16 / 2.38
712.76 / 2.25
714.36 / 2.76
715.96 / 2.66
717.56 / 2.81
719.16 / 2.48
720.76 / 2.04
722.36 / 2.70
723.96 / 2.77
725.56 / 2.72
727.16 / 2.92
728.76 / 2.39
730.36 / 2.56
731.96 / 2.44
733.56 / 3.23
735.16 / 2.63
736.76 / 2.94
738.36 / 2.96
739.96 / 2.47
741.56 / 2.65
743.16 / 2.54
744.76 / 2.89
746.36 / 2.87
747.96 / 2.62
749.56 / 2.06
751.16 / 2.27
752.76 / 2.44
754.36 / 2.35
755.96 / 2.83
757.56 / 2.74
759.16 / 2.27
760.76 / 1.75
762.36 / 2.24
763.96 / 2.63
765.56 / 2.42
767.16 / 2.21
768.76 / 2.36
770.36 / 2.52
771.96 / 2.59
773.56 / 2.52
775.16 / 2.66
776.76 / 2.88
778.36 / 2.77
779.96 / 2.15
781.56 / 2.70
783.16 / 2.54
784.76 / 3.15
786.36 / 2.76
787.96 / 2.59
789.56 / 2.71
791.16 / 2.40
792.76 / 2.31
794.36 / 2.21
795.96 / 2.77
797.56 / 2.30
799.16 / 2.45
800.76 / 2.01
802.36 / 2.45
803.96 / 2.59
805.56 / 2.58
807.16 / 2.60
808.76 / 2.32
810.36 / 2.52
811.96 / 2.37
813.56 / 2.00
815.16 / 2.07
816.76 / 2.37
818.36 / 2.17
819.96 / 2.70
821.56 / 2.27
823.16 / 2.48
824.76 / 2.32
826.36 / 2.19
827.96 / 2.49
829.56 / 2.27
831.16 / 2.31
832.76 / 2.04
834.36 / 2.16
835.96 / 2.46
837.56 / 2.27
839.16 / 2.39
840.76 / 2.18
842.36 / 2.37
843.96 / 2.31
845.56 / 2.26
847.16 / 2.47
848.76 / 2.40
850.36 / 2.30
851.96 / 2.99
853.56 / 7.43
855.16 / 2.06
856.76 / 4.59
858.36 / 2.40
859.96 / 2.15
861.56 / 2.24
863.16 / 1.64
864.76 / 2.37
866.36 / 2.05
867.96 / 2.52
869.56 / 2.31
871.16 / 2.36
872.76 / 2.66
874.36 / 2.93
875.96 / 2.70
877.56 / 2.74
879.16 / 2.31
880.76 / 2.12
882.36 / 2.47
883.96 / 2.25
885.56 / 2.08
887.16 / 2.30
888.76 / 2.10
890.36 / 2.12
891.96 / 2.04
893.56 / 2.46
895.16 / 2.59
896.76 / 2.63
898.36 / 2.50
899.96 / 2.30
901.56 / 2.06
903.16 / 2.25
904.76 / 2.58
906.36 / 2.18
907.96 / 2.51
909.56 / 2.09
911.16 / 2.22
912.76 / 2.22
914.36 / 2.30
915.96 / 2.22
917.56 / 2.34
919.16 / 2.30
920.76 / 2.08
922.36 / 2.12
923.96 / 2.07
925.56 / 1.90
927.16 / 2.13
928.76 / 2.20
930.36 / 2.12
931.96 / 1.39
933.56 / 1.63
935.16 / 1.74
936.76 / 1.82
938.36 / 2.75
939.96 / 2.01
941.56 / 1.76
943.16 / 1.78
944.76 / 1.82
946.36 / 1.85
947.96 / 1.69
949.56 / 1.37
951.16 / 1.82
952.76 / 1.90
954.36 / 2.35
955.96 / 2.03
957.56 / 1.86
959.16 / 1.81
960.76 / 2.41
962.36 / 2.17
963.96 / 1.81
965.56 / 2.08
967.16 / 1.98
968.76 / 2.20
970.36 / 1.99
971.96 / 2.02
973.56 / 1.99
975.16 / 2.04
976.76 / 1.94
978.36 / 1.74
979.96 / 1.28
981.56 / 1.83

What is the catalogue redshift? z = 0.30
